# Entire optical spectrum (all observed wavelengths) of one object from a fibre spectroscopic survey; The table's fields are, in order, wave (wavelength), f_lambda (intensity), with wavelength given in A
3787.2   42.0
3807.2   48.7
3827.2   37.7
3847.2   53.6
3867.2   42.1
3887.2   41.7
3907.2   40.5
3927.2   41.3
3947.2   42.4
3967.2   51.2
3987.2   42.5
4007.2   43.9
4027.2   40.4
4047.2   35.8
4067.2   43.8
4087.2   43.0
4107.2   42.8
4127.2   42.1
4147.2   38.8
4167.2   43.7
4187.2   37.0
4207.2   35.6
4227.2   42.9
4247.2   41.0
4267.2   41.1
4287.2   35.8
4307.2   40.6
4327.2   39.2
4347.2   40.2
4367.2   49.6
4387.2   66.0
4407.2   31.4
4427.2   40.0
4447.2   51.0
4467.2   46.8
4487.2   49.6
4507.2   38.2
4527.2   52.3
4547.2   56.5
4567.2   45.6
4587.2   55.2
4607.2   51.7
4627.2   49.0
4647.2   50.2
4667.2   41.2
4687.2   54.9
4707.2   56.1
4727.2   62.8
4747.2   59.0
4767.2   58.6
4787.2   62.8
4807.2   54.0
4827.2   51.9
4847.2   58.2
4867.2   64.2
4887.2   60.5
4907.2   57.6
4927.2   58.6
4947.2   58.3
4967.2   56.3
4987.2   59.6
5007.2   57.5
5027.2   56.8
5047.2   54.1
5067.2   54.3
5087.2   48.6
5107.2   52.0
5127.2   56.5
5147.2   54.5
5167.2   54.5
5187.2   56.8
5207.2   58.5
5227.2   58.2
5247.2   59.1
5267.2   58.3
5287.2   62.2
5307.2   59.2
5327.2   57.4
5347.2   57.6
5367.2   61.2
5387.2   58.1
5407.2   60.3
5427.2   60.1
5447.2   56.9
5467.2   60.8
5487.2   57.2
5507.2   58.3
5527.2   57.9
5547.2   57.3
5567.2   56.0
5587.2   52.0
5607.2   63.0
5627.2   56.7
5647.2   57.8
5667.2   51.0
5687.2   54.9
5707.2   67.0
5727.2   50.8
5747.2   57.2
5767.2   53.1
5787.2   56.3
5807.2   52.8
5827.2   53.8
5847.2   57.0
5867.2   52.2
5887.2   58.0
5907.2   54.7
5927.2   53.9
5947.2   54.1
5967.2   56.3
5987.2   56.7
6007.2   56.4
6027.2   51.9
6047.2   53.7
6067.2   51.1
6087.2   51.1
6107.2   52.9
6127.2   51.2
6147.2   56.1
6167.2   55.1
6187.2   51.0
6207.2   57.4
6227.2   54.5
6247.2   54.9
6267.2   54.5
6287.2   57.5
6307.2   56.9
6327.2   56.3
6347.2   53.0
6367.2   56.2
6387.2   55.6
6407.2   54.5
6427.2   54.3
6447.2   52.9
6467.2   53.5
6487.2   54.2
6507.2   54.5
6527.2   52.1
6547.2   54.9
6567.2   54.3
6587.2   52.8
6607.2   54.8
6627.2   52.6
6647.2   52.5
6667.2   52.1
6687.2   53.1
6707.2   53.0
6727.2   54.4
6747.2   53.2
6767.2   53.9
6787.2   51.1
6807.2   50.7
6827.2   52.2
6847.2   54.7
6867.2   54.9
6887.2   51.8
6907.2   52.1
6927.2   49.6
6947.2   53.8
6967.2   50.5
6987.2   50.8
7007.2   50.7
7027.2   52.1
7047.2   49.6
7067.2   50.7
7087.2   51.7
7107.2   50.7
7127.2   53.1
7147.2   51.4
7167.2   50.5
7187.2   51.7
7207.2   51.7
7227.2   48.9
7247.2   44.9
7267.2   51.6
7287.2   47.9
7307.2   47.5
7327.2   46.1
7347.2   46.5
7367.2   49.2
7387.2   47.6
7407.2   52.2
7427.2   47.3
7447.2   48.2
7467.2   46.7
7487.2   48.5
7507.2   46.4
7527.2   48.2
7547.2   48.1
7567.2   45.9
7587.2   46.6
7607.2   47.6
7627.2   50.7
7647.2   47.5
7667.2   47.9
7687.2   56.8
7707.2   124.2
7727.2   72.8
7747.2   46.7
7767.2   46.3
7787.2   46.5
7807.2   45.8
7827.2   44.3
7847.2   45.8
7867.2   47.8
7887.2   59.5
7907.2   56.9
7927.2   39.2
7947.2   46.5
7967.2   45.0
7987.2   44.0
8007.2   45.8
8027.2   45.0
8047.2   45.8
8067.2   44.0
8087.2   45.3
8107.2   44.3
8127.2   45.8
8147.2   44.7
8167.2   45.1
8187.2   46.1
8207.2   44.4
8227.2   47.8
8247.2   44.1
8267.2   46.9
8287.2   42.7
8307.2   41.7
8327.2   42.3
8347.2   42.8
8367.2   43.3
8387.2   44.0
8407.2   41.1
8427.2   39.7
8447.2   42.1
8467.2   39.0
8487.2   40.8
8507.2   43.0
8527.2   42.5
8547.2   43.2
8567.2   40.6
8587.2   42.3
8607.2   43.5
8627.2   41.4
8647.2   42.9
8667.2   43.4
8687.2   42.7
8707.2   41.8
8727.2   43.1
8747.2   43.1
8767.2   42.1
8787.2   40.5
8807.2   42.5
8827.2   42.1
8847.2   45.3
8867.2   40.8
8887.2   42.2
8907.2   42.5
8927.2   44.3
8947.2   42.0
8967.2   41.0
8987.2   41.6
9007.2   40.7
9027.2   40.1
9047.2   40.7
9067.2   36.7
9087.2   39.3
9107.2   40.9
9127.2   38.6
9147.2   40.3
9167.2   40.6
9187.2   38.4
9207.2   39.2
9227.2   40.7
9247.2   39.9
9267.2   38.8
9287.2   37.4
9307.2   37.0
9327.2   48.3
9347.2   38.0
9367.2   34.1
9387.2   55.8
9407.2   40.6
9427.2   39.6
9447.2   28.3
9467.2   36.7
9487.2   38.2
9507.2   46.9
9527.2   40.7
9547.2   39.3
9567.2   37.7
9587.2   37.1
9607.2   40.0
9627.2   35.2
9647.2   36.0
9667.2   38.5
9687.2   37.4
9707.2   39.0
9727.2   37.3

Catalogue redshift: 0.17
